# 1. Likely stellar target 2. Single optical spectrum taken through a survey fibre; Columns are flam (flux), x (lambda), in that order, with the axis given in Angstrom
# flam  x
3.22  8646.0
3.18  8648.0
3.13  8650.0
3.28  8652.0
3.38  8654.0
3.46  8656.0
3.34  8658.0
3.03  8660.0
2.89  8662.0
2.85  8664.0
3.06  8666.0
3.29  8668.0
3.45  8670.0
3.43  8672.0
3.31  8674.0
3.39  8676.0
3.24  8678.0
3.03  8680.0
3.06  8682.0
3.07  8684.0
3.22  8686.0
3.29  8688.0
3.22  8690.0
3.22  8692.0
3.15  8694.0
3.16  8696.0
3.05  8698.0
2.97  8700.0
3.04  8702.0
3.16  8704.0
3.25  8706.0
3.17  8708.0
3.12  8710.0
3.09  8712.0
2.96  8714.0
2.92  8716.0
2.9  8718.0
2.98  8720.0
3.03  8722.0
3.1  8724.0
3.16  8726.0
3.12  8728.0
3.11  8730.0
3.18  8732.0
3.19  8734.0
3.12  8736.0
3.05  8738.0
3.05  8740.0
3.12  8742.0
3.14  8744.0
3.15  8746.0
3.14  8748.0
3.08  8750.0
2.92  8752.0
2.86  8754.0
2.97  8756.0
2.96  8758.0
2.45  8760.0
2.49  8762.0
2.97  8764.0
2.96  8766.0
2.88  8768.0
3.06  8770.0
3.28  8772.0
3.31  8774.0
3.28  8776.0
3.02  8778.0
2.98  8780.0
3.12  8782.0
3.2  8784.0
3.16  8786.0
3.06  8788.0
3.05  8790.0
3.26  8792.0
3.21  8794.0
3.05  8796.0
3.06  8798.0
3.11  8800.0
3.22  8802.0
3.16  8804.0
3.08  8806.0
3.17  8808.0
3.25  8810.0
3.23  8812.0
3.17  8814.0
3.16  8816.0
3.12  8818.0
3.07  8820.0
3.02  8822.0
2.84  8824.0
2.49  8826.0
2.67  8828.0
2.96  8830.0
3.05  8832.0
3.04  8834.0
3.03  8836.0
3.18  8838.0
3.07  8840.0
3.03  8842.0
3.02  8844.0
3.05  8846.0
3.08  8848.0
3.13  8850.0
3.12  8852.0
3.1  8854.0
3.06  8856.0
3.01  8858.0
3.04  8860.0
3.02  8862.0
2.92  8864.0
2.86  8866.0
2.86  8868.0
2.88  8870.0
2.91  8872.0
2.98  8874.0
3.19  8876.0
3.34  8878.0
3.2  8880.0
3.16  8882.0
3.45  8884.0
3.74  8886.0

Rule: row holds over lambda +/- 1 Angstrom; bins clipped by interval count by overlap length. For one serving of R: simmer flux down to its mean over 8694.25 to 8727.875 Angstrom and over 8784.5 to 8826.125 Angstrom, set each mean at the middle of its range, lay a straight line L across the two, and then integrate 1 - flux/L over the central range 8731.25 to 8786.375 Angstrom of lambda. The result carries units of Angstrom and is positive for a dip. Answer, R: 0.9 Angstrom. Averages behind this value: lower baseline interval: 3.07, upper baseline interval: 3.11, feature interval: 3.04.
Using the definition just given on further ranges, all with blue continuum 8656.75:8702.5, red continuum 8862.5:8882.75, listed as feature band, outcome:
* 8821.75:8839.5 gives 0.8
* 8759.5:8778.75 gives 0.7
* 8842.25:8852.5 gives -0.1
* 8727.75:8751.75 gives 0.1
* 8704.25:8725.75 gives 0.6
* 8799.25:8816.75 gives -0.6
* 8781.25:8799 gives -0.2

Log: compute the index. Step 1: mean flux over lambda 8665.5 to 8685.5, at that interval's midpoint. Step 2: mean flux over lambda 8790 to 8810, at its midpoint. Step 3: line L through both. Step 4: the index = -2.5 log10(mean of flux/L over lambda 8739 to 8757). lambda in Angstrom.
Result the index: 0.05 mag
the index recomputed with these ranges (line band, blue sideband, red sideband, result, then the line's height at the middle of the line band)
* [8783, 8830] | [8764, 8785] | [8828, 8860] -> 0.00 mag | 3.08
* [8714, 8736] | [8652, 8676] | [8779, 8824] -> 0.04 mag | 3.19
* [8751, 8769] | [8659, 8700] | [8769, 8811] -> 0.12 mag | 3.15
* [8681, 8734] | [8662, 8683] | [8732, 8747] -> 0.02 mag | 3.16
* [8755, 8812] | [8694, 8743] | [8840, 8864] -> 0.00 mag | 3.07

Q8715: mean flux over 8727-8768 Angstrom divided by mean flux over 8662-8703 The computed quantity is 0.95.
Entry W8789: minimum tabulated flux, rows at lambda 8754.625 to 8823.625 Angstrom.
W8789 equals 2.45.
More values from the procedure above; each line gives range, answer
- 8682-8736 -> 2.9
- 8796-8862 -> 2.49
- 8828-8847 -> 2.67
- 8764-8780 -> 2.88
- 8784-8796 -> 3.05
